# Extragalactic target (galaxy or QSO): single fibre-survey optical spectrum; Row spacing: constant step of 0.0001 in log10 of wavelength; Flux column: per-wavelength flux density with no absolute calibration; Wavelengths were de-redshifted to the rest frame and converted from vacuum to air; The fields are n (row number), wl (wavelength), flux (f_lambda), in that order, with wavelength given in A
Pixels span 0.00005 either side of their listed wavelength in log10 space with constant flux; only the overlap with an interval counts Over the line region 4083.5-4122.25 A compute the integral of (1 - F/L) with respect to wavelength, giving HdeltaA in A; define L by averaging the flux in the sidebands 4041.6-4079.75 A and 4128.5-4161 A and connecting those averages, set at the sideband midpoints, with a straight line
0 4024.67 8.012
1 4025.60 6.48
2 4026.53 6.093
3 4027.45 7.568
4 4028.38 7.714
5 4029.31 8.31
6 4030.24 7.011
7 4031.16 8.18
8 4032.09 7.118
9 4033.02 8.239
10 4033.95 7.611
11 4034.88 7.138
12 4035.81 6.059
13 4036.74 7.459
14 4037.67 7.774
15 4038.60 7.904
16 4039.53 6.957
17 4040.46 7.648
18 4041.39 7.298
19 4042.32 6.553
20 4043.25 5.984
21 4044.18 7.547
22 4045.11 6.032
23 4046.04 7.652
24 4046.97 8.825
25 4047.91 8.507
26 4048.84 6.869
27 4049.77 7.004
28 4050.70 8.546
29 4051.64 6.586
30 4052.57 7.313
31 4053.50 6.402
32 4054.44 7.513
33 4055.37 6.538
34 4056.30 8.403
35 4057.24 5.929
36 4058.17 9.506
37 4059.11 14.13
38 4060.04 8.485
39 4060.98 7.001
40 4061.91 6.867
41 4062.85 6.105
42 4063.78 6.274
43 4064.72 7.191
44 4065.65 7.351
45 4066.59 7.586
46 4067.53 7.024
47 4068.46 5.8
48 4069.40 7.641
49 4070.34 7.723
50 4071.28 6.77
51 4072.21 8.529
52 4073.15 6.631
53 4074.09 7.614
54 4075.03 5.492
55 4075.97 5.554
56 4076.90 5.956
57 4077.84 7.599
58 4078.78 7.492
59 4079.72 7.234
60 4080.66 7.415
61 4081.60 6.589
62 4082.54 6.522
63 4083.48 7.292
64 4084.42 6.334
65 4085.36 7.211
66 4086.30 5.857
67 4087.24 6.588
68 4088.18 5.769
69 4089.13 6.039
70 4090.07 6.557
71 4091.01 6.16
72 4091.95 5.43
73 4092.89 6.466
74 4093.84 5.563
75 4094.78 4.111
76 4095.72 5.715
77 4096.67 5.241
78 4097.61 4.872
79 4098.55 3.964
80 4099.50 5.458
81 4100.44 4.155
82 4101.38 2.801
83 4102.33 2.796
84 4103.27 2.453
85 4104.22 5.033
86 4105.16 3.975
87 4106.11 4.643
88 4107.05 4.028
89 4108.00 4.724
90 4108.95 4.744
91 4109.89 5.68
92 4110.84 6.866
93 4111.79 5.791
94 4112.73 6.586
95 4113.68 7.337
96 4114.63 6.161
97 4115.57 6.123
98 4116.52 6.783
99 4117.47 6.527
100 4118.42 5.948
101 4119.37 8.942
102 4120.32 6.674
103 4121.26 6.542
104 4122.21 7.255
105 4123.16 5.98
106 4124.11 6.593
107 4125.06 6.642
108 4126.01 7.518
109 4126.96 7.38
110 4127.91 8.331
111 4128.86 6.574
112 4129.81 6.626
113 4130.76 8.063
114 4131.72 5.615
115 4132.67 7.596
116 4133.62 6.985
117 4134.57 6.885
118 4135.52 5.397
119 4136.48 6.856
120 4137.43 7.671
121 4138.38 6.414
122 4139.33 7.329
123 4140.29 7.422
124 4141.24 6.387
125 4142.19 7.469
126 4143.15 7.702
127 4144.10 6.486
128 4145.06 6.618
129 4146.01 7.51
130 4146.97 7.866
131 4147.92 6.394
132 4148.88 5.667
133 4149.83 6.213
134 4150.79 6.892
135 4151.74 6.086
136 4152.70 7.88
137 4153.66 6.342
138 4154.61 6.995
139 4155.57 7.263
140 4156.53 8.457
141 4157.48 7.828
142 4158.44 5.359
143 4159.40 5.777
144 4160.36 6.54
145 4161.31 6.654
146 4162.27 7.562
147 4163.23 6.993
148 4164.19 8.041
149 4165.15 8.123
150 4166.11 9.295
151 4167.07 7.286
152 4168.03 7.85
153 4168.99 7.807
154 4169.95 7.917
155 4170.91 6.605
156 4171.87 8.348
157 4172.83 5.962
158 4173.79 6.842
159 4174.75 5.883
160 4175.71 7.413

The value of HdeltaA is 8.1 A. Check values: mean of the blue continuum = 7.31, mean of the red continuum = 6.86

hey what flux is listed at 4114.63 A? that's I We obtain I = 6.161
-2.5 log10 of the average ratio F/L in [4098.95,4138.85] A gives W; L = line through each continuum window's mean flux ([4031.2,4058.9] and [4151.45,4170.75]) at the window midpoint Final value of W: 0.21 mag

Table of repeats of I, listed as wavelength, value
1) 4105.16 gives 3.975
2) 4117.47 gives 6.527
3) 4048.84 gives 6.869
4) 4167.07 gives 7.286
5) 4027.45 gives 7.568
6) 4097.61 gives 4.872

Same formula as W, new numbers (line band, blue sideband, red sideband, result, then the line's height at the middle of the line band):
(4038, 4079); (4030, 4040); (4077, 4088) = -0.03 mag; 7.14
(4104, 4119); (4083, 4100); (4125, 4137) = 0.12 mag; 6.4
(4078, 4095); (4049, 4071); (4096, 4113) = -0.11 mag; 5.8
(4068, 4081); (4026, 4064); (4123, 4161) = 0.05 mag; 7.31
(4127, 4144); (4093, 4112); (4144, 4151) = -0.14 mag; 6.16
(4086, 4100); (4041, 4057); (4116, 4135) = 0.26 mag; 7.09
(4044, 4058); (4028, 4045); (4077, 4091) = -0.03 mag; 7.14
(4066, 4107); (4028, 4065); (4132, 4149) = 0.22 mag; 7.26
